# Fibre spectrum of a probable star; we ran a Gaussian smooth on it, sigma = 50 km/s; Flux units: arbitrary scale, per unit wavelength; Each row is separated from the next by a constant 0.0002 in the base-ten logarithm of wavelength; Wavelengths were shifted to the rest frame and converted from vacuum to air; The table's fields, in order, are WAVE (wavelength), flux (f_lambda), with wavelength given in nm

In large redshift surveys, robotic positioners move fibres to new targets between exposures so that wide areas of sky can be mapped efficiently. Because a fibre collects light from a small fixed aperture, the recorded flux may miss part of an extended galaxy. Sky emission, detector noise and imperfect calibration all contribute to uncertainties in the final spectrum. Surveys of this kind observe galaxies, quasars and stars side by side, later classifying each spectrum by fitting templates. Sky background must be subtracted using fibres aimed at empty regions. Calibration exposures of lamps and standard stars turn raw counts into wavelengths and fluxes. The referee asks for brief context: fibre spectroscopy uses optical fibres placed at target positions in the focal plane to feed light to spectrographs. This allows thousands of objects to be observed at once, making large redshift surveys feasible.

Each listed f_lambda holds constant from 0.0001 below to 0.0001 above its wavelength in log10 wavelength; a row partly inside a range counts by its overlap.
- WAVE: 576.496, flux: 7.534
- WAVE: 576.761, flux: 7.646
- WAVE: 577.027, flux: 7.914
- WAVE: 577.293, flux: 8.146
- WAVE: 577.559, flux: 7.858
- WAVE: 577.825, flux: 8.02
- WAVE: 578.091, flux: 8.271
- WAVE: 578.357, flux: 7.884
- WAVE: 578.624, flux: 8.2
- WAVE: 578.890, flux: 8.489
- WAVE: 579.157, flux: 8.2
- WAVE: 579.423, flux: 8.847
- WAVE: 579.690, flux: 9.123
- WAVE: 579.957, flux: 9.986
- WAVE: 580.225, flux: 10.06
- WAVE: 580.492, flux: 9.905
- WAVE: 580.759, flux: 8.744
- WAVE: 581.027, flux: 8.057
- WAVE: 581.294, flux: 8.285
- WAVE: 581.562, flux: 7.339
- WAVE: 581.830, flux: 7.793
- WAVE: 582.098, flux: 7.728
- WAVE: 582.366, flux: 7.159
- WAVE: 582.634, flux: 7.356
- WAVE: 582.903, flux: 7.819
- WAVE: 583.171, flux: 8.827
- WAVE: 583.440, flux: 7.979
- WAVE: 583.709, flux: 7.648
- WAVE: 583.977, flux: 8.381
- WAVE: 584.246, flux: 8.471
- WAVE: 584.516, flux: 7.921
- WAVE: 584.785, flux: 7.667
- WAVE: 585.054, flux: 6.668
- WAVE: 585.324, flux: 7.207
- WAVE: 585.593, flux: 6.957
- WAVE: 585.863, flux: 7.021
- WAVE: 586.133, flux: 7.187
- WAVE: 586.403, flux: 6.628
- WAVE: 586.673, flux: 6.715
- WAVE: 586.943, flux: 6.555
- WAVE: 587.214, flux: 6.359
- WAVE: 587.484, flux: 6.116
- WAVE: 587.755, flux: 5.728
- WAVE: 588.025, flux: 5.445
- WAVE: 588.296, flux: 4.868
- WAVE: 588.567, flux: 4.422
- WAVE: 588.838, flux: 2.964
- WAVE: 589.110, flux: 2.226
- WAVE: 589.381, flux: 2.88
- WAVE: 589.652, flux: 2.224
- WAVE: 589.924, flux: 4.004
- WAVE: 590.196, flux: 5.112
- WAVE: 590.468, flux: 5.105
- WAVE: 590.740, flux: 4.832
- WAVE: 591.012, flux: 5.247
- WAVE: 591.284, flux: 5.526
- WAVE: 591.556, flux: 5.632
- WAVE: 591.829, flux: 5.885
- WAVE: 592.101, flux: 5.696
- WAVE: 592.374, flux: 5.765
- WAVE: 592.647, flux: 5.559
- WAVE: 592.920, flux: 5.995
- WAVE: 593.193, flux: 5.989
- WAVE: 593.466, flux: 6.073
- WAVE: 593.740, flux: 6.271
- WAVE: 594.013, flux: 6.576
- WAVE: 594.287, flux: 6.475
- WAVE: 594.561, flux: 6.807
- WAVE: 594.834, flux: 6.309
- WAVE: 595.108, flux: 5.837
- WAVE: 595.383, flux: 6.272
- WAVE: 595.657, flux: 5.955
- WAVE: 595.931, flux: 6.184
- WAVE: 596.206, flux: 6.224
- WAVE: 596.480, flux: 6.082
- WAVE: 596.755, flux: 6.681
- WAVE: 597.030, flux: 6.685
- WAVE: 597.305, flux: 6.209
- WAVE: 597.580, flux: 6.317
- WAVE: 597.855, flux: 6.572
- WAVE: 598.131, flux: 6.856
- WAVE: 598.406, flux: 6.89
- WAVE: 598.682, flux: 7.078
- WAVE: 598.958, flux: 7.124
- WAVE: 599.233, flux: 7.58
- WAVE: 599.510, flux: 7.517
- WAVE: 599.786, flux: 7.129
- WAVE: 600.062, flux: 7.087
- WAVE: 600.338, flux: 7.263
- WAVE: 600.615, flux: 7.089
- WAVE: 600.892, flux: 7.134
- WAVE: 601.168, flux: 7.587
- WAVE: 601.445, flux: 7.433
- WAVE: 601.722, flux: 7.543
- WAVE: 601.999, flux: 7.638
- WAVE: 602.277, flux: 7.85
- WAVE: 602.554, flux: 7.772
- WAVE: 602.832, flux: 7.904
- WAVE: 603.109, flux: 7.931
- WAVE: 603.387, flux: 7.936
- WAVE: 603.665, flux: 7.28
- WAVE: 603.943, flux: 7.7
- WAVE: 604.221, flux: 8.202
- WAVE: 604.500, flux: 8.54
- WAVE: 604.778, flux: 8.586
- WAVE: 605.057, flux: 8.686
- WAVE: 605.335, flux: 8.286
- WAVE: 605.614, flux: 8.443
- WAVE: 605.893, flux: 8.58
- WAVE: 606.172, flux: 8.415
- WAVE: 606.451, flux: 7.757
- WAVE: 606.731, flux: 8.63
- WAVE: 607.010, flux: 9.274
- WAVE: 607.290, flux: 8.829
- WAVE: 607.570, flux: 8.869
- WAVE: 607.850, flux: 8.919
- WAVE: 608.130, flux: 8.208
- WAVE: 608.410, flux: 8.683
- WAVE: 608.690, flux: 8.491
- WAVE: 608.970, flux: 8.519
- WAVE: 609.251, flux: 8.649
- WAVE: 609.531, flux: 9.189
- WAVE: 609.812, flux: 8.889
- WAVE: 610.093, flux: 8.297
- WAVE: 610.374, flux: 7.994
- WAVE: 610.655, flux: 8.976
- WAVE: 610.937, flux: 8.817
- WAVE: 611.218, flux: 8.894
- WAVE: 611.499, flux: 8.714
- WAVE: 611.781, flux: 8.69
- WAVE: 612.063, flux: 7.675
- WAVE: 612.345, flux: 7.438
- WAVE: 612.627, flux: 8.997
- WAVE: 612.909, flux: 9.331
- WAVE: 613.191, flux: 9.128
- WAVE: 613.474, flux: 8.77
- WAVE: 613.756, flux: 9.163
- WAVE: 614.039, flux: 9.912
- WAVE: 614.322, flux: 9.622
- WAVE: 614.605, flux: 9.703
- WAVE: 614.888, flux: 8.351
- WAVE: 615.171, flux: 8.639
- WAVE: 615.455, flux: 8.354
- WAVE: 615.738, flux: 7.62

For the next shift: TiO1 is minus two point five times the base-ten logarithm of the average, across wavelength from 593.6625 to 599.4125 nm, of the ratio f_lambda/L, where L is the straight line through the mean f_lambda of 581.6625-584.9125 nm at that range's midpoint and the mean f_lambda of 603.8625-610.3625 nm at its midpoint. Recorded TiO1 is 0.25 mag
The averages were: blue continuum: 7.89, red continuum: 8.55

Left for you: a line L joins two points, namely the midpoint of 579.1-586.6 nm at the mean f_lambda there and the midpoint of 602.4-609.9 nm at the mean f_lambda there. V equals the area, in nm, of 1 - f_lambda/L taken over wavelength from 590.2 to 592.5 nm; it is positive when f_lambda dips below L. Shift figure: 0.77 nm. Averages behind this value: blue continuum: 8.02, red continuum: 8.41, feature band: 5.44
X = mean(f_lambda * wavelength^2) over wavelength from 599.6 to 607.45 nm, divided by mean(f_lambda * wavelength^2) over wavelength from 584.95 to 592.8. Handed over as 1.55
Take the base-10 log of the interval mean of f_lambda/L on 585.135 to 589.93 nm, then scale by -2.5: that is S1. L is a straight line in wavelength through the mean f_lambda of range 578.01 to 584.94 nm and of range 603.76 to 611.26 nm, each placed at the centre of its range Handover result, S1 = 0.48 mag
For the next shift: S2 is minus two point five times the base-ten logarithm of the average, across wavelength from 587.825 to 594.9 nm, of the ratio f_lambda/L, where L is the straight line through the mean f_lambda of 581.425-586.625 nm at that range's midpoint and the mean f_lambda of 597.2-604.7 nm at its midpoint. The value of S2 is 0.41 mag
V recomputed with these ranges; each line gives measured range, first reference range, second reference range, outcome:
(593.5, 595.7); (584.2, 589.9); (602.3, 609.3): 0.153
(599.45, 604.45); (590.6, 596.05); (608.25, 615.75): -0.233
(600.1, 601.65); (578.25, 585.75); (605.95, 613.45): 0.216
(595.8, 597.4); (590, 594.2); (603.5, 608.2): 0.054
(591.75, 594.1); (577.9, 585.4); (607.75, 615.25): 0.686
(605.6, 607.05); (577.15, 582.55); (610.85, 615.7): 0.042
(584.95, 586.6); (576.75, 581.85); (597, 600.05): 0.209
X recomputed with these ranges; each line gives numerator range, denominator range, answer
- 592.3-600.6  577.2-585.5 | 0.84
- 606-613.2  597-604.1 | 1.22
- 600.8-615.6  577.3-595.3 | 1.36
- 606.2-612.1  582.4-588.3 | 1.31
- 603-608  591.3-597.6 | 1.42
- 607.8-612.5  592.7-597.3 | 1.43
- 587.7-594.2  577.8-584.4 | 0.62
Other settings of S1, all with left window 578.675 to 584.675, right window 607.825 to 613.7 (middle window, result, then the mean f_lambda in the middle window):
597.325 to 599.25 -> 0.239 mag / 6.83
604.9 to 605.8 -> 0.013 mag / 8.48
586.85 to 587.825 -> 0.332 mag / 6.2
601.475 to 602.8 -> 0.115 mag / 7.69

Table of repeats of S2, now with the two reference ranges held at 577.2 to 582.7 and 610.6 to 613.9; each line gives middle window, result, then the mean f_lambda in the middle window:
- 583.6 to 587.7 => 0.18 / 7.13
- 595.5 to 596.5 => 0.36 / 6.12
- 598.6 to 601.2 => 0.18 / 7.25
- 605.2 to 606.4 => 0.03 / 8.38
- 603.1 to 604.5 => 0.10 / 7.87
